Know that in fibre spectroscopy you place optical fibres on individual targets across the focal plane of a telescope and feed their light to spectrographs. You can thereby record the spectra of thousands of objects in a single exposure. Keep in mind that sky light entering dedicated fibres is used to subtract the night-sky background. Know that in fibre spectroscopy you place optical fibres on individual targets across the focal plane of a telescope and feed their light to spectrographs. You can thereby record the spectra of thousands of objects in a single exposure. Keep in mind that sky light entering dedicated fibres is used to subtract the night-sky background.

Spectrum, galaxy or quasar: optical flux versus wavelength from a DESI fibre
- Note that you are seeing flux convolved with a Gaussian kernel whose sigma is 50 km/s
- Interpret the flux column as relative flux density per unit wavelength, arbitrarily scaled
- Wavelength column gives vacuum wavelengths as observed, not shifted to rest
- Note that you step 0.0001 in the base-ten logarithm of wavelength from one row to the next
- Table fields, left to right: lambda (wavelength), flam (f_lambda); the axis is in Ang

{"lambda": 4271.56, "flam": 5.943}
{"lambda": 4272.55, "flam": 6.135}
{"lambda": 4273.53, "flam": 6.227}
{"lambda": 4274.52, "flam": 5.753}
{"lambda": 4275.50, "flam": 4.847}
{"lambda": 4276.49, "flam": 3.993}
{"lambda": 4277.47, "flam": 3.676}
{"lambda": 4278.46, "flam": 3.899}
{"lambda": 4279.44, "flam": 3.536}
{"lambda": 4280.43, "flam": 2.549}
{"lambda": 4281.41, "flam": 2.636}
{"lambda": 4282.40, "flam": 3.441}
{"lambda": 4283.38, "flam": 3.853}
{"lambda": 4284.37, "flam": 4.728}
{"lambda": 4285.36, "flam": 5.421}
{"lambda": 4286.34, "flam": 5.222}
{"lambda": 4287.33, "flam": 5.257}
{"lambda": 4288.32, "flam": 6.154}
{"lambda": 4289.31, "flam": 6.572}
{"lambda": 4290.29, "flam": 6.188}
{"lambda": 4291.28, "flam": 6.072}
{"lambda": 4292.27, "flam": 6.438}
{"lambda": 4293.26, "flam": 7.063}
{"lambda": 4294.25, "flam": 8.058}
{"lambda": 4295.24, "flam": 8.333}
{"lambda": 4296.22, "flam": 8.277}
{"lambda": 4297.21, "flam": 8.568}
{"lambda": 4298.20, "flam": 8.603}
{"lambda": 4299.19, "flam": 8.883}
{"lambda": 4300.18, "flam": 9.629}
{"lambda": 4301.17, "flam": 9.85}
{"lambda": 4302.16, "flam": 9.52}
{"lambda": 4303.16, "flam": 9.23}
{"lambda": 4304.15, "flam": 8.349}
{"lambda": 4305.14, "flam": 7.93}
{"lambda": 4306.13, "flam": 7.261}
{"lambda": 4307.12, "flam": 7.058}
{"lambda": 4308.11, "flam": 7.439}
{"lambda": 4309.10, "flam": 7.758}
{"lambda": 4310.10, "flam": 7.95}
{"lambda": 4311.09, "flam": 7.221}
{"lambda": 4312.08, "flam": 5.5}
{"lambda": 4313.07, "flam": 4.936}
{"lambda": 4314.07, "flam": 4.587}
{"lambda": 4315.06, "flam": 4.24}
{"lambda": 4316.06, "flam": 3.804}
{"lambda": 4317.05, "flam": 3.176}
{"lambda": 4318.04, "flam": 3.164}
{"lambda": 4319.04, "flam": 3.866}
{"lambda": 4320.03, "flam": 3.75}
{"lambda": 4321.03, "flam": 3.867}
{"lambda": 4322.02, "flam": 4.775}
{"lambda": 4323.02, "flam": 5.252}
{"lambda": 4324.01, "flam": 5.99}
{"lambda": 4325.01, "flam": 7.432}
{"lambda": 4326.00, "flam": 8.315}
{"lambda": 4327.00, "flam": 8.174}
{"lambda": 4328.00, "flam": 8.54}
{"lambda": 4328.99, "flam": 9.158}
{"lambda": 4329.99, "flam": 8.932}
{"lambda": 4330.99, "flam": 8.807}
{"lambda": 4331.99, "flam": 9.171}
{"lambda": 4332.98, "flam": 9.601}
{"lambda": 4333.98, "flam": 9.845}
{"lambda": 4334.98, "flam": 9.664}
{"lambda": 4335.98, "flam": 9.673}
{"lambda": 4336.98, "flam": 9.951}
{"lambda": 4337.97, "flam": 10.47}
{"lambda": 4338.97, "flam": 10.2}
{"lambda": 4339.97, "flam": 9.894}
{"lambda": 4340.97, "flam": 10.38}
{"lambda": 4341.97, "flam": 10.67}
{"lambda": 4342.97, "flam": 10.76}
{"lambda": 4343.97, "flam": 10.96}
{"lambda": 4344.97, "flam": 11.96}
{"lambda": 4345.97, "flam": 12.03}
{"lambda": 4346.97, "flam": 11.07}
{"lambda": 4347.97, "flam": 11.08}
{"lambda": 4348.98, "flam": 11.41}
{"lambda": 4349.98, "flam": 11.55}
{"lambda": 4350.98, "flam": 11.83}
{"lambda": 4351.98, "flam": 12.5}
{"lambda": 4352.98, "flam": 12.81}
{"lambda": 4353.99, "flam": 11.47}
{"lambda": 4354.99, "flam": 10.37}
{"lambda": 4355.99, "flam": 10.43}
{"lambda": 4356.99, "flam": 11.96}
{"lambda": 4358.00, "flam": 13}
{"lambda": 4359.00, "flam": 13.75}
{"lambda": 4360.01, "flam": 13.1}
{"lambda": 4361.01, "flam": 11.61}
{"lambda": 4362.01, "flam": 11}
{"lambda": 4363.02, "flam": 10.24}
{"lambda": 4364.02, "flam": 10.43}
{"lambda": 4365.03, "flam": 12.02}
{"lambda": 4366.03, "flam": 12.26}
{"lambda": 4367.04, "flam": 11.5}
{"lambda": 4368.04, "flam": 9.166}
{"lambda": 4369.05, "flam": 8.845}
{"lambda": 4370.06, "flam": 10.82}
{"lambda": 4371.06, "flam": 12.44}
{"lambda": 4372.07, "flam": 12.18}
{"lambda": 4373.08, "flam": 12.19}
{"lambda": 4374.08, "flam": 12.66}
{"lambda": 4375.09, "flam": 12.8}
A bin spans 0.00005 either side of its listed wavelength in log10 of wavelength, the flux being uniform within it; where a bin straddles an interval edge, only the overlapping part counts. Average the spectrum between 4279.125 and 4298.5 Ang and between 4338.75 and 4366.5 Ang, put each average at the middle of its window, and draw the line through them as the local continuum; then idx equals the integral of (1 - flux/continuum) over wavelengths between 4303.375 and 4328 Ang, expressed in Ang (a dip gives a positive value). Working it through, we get 6.4 Ang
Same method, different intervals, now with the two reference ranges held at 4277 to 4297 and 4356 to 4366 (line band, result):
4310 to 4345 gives 5.94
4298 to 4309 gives -2.70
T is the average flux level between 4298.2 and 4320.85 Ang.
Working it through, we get 6.6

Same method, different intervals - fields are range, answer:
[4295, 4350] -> 8.16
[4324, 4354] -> 10.2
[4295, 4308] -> 8.55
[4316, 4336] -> 6.91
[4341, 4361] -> 11.7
